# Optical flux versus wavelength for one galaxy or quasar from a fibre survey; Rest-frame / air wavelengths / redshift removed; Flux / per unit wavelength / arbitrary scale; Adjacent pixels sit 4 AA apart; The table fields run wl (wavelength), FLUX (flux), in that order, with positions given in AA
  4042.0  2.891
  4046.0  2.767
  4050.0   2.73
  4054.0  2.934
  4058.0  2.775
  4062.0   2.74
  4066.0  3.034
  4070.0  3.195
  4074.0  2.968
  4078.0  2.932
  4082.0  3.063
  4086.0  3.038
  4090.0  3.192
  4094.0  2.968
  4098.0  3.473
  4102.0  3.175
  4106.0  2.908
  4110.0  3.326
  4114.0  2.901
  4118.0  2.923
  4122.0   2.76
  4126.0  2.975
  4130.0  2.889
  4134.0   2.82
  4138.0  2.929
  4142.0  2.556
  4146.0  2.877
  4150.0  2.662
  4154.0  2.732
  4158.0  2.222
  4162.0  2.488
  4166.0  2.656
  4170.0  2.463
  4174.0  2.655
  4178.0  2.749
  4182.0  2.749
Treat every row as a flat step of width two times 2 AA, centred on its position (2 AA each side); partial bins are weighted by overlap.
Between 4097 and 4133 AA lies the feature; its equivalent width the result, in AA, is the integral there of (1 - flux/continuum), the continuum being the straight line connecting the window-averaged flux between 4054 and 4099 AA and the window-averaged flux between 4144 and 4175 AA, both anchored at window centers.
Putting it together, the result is -2.5 AA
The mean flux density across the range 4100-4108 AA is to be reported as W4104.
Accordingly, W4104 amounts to 3.04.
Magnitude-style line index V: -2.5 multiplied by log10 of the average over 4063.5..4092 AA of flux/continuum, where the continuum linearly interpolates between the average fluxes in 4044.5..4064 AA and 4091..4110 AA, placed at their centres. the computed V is -0.03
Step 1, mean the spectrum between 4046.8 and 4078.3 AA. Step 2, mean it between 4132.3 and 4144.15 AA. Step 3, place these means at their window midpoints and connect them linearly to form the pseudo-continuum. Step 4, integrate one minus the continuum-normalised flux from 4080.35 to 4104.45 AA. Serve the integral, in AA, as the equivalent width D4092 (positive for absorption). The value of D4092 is -2.5 AA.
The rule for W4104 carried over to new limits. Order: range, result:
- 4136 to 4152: 2.76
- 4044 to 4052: 2.75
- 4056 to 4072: 2.94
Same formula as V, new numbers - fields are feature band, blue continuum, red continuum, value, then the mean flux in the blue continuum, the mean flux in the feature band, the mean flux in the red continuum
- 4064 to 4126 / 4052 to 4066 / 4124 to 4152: -0.08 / 2.85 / 3.05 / 2.82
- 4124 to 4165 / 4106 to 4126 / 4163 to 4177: 0.02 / 2.97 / 2.71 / 2.6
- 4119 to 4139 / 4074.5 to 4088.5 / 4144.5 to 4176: -0.05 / 3.01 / 2.87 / 2.59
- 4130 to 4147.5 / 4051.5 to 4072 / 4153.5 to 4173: -0.08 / 2.93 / 2.8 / 2.5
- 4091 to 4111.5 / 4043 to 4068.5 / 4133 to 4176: -0.15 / 2.84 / 3.17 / 2.64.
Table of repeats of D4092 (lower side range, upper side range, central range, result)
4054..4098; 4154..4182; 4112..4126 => -0.4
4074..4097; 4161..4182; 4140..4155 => 0.2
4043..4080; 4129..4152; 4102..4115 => -1.1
